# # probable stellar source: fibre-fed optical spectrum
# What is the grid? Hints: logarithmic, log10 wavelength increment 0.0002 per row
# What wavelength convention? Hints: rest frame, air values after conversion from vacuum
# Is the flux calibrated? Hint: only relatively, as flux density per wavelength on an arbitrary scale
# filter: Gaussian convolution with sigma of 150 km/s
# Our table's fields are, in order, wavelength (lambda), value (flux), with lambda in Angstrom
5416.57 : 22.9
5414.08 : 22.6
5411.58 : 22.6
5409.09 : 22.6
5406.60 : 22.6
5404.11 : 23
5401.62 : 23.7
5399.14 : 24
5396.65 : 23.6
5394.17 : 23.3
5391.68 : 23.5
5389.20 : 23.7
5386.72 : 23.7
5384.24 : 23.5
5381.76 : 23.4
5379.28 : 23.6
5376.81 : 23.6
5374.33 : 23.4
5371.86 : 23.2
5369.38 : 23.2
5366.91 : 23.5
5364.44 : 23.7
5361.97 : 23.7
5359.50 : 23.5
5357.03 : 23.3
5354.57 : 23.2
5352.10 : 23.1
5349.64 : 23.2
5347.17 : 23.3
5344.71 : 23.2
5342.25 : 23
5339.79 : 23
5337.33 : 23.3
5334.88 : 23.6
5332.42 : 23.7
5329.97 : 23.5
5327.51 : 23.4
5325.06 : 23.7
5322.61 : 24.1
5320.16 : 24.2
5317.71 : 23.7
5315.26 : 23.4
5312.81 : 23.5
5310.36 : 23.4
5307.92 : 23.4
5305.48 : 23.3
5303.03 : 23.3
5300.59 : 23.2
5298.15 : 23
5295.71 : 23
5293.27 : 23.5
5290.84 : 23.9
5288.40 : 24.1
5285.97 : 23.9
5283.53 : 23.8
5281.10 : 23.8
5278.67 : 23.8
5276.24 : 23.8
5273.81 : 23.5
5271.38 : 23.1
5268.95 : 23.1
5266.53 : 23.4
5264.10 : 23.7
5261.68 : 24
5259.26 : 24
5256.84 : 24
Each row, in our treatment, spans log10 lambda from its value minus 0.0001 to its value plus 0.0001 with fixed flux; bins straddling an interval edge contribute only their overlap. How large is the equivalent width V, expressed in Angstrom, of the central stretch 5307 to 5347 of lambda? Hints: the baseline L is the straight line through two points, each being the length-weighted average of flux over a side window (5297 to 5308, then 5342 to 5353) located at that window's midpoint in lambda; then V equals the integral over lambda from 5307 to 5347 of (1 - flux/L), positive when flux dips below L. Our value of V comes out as -0.53 Angstrom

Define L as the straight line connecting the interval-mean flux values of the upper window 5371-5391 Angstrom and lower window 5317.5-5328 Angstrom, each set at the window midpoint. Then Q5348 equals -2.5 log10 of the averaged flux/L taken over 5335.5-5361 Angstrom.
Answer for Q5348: 0.02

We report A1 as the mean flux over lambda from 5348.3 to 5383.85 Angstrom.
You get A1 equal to 23.4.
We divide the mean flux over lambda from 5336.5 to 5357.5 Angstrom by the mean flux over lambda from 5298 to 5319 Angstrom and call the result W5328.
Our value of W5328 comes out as 0.99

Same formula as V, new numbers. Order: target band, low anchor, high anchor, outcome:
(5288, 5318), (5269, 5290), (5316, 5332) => 0.39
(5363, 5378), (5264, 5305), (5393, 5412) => -0.09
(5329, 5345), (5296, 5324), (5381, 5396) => 0.11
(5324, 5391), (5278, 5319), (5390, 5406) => 0.25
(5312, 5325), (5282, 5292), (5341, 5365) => -0.09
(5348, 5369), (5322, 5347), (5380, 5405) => 0.08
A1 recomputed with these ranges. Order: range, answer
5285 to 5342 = 23.5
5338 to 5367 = 23.3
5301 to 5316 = 23.4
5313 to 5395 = 23.5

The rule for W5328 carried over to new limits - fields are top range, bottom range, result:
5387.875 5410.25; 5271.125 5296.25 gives 0.99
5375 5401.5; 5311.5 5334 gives 1.00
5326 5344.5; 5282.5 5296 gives 0.98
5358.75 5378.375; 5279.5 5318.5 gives 1.00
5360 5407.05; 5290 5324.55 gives 1.00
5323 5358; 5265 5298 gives 0.99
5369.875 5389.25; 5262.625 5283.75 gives 1.00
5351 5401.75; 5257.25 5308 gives 1.00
